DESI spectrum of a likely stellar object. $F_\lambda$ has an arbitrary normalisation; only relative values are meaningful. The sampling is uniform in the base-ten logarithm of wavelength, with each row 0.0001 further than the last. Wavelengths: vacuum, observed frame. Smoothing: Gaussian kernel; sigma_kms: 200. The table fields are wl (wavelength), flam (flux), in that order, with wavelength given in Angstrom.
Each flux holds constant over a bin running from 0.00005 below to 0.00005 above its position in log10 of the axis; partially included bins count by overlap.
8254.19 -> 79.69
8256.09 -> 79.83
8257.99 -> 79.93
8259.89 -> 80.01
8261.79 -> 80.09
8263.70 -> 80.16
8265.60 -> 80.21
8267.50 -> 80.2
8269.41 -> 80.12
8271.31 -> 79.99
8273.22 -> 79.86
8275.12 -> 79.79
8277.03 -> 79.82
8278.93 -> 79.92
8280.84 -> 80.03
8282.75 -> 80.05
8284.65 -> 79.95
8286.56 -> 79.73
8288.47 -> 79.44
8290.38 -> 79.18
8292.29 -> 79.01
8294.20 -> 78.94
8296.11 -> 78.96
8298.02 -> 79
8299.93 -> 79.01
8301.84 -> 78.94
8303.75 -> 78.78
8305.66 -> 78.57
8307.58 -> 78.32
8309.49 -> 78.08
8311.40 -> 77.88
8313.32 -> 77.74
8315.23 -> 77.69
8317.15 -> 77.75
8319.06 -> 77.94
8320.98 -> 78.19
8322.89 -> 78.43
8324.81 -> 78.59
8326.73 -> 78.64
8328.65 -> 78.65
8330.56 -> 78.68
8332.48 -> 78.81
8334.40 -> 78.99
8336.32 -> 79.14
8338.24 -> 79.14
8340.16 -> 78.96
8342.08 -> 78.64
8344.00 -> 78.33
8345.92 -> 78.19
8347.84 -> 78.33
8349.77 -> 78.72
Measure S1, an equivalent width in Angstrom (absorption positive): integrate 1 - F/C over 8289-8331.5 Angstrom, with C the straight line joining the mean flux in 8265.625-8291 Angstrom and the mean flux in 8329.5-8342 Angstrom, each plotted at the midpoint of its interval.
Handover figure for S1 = 0.5 Angstrom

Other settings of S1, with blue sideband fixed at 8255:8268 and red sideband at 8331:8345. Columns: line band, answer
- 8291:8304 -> 0.1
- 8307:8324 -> 0.3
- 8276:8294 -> 0.0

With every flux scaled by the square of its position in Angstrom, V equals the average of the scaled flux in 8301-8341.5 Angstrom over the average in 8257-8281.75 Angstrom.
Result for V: 0.99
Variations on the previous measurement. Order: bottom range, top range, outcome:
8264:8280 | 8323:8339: 1.00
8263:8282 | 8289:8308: 0.99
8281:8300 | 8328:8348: 1.00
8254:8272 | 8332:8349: 1.00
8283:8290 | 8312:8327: 0.99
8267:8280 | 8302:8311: 0.99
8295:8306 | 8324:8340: 1.01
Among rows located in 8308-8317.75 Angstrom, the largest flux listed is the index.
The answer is 78.08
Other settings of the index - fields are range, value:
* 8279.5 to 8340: 80.05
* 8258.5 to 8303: 80.21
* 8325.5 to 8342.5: 79.14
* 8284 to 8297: 79.95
